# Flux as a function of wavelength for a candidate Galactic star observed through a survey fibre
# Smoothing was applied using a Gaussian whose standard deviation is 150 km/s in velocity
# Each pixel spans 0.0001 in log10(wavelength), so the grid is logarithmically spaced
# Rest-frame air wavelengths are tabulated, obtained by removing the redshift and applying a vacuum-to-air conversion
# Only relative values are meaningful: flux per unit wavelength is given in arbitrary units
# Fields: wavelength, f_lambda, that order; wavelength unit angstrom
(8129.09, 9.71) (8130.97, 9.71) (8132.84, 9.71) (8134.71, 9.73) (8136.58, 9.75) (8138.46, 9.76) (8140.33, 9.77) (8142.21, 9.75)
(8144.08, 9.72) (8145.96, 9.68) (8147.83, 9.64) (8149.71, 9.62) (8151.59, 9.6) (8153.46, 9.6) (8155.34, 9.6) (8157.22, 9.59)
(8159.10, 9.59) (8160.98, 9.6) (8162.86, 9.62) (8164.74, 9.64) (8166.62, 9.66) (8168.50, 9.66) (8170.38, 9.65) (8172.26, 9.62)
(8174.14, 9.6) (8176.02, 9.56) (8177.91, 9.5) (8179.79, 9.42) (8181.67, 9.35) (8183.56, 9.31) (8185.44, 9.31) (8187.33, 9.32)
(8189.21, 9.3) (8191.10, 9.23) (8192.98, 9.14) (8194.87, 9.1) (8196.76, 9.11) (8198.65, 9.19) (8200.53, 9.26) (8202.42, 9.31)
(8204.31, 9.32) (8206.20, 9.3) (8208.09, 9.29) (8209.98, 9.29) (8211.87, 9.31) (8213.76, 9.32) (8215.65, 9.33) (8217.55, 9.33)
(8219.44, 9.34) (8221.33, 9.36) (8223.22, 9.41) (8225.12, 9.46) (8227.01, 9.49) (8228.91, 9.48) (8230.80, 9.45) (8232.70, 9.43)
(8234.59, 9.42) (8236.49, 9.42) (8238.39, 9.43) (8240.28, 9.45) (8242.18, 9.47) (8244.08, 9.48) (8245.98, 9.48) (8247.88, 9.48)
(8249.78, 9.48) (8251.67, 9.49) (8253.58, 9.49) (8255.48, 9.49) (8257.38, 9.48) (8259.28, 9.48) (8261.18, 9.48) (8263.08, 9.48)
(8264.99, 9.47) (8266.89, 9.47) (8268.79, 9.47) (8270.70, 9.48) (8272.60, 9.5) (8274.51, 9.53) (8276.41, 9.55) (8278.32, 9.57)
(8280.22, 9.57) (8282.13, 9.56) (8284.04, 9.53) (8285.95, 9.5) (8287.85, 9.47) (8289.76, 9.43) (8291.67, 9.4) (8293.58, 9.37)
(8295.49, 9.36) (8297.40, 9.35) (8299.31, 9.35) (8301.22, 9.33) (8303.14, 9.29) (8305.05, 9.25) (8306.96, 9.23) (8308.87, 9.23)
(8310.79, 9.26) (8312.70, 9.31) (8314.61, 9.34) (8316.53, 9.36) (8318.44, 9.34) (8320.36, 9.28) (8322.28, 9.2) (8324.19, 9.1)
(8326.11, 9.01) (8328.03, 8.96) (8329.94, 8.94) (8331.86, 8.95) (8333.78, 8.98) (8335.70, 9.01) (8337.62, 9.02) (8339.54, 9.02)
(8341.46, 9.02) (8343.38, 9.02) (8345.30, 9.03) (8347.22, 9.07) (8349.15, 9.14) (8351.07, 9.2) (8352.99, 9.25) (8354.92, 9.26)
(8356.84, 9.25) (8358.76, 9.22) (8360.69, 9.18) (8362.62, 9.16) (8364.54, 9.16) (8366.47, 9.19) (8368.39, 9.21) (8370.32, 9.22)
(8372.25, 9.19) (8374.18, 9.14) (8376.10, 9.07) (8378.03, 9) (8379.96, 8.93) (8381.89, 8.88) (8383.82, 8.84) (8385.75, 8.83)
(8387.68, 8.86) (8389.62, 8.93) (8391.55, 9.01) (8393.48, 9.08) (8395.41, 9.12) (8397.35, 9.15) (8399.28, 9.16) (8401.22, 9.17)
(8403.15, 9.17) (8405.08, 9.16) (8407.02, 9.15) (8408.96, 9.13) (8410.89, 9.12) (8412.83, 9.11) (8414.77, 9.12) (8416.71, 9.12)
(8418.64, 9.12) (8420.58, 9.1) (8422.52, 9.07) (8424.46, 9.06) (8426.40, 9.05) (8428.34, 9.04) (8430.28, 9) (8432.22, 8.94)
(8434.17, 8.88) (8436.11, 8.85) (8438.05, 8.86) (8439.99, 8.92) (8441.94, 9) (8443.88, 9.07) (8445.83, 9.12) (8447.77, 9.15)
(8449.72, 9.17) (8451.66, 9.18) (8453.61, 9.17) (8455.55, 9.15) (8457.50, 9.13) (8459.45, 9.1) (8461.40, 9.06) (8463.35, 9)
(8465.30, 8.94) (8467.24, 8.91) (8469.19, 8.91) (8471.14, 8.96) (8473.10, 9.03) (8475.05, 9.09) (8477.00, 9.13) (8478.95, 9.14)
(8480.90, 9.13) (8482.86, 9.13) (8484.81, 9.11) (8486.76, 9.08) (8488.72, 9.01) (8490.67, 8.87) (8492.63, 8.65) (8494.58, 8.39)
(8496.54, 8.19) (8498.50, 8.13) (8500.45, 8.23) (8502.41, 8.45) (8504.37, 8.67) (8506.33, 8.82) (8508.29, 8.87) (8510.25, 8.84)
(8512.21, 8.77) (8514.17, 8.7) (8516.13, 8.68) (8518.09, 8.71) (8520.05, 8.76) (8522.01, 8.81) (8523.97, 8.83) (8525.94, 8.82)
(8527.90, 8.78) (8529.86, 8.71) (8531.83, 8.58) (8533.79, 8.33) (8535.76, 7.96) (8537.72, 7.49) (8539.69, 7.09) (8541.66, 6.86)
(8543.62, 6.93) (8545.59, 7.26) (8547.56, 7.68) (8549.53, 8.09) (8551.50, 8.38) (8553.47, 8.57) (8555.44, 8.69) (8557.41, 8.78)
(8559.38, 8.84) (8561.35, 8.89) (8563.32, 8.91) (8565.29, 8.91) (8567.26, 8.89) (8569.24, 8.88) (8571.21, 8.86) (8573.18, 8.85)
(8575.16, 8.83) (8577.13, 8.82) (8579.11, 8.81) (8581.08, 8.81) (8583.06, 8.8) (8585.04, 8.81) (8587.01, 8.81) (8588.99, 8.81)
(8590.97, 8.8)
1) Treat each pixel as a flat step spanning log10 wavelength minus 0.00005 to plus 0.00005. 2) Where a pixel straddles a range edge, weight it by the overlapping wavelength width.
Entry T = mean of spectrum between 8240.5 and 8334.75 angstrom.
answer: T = 9.37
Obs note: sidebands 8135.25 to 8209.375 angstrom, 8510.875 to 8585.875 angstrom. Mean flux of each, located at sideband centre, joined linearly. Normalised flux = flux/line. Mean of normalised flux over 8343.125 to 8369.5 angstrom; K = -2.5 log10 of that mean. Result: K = -0.02 mag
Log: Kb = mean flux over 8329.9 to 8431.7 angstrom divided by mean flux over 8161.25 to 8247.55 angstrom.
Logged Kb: 1.0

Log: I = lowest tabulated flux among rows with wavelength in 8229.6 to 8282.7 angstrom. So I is 9.42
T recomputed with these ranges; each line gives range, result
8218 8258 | 9.45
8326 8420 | 9.08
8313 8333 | 9.15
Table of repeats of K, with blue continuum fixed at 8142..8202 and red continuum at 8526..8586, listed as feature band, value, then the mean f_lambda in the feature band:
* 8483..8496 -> -0.03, 8.85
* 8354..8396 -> -0.02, 9.08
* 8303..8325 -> -0.02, 9.27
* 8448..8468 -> -0.05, 9.09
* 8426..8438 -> -0.02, 8.95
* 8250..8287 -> -0.03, 9.51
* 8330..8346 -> 0.00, 9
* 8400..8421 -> -0.04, 9.14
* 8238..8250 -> -0.02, 9.47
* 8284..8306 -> -0.03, 9.38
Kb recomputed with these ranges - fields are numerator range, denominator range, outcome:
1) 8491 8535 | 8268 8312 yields 0.92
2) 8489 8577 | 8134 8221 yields 0.89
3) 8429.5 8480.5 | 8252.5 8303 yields 0.95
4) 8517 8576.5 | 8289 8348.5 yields 0.91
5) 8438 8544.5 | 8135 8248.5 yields 0.92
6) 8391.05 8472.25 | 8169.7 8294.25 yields 0.96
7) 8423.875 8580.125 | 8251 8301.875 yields 0.92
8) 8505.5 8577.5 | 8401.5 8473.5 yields 0.94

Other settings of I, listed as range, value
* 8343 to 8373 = 9.02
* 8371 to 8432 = 8.83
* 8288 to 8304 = 9.29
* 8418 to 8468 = 8.85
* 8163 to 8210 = 9.1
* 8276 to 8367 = 8.94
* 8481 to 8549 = 6.86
